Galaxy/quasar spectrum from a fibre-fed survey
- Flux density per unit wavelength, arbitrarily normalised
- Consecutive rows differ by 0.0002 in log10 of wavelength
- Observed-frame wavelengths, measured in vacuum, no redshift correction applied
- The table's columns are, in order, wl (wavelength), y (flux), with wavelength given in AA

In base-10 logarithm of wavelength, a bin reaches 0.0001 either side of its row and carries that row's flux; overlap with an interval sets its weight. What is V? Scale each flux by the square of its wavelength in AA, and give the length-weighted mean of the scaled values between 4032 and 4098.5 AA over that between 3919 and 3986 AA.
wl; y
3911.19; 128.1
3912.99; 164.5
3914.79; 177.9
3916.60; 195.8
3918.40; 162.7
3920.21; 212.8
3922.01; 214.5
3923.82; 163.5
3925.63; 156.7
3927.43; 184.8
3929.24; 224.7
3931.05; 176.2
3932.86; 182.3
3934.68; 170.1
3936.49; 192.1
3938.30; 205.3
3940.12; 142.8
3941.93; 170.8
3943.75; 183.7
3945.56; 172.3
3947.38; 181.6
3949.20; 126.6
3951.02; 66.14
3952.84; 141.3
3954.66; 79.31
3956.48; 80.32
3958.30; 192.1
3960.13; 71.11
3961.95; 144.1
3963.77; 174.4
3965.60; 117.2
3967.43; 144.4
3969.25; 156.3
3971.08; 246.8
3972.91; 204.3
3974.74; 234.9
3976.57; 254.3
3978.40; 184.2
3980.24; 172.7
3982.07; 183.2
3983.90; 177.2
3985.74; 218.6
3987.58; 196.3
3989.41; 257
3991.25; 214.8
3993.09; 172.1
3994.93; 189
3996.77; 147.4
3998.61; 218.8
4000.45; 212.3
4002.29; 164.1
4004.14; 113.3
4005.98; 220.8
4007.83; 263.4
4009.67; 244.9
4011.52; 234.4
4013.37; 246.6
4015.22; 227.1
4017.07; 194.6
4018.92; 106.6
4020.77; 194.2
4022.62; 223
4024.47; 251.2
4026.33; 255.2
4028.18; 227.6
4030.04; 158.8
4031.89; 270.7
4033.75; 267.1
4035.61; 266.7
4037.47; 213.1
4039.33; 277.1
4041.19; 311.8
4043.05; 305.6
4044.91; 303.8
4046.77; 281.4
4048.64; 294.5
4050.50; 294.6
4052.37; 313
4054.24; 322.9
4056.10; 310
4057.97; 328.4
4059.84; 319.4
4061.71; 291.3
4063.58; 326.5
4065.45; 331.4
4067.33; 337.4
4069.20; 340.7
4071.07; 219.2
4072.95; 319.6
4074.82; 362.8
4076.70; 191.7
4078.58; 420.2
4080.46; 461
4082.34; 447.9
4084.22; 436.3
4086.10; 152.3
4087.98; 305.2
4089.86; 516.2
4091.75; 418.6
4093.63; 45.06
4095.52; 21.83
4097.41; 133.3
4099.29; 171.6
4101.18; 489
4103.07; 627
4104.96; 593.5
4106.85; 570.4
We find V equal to 1.86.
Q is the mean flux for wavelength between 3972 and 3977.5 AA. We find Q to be 231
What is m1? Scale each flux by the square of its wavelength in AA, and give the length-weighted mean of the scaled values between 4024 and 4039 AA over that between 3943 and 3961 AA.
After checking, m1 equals 1.9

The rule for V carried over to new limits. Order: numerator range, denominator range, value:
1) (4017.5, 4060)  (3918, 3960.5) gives 1.72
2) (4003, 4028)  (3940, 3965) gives 1.61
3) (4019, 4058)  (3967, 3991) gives 1.34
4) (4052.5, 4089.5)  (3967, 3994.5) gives 1.71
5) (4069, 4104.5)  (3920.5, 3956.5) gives 2.13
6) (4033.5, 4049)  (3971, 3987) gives 1.40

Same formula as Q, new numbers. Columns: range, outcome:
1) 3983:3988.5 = 197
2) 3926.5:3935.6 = 188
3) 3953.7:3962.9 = 114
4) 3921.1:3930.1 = 189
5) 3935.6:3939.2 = 199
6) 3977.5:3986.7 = 187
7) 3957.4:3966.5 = 140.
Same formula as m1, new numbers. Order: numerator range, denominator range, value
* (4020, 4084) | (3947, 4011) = 1.75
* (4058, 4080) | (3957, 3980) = 1.91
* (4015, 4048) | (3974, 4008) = 1.25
